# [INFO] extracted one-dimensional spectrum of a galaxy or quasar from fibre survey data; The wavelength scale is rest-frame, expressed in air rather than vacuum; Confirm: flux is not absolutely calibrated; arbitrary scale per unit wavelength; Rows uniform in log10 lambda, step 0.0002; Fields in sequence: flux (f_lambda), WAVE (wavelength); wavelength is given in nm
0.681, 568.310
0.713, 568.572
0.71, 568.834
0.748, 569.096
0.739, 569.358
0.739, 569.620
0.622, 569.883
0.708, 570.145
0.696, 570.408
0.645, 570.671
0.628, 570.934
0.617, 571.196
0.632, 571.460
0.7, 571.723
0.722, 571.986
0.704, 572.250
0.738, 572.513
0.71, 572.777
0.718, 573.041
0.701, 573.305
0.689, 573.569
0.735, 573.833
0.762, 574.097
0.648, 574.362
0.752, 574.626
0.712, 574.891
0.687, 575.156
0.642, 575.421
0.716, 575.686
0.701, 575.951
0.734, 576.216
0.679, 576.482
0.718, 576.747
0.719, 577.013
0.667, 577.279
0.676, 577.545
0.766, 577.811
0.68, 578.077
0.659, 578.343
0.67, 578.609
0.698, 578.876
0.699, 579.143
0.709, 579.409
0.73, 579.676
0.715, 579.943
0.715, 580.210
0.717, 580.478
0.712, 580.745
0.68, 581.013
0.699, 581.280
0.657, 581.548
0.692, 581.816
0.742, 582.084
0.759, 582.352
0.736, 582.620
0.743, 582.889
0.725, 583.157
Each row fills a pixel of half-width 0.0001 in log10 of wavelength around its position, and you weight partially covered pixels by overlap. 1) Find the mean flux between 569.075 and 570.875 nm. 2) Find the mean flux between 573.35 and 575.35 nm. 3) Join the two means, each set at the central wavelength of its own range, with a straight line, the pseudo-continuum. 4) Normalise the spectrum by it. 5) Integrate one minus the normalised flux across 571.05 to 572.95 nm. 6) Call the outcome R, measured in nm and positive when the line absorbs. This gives 0.03 nm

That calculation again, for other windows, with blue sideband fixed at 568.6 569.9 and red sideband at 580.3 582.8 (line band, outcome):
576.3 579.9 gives 0.074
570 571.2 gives 0.093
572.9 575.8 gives 0.042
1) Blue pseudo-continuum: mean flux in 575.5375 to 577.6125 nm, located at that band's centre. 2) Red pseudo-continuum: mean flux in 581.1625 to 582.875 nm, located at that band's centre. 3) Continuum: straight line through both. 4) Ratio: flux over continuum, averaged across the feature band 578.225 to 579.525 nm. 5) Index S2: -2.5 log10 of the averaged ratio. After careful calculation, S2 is 0.03 mag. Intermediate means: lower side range 0.702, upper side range 0.716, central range 0.687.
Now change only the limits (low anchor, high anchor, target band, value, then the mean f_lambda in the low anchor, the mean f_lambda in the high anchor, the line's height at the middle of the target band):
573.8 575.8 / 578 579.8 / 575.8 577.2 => -0.01 mag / 0.705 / 0.693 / 0.7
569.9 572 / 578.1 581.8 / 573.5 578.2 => -0.04 mag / 0.663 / 0.696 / 0.681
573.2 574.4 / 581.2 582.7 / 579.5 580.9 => 0.00 mag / 0.712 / 0.714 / 0.713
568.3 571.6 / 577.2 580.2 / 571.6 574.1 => -0.04 mag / 0.683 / 0.699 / 0.688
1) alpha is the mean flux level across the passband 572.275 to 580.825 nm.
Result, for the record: 0.705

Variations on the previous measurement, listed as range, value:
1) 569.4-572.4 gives 0.676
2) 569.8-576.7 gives 0.693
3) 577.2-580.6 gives 0.701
